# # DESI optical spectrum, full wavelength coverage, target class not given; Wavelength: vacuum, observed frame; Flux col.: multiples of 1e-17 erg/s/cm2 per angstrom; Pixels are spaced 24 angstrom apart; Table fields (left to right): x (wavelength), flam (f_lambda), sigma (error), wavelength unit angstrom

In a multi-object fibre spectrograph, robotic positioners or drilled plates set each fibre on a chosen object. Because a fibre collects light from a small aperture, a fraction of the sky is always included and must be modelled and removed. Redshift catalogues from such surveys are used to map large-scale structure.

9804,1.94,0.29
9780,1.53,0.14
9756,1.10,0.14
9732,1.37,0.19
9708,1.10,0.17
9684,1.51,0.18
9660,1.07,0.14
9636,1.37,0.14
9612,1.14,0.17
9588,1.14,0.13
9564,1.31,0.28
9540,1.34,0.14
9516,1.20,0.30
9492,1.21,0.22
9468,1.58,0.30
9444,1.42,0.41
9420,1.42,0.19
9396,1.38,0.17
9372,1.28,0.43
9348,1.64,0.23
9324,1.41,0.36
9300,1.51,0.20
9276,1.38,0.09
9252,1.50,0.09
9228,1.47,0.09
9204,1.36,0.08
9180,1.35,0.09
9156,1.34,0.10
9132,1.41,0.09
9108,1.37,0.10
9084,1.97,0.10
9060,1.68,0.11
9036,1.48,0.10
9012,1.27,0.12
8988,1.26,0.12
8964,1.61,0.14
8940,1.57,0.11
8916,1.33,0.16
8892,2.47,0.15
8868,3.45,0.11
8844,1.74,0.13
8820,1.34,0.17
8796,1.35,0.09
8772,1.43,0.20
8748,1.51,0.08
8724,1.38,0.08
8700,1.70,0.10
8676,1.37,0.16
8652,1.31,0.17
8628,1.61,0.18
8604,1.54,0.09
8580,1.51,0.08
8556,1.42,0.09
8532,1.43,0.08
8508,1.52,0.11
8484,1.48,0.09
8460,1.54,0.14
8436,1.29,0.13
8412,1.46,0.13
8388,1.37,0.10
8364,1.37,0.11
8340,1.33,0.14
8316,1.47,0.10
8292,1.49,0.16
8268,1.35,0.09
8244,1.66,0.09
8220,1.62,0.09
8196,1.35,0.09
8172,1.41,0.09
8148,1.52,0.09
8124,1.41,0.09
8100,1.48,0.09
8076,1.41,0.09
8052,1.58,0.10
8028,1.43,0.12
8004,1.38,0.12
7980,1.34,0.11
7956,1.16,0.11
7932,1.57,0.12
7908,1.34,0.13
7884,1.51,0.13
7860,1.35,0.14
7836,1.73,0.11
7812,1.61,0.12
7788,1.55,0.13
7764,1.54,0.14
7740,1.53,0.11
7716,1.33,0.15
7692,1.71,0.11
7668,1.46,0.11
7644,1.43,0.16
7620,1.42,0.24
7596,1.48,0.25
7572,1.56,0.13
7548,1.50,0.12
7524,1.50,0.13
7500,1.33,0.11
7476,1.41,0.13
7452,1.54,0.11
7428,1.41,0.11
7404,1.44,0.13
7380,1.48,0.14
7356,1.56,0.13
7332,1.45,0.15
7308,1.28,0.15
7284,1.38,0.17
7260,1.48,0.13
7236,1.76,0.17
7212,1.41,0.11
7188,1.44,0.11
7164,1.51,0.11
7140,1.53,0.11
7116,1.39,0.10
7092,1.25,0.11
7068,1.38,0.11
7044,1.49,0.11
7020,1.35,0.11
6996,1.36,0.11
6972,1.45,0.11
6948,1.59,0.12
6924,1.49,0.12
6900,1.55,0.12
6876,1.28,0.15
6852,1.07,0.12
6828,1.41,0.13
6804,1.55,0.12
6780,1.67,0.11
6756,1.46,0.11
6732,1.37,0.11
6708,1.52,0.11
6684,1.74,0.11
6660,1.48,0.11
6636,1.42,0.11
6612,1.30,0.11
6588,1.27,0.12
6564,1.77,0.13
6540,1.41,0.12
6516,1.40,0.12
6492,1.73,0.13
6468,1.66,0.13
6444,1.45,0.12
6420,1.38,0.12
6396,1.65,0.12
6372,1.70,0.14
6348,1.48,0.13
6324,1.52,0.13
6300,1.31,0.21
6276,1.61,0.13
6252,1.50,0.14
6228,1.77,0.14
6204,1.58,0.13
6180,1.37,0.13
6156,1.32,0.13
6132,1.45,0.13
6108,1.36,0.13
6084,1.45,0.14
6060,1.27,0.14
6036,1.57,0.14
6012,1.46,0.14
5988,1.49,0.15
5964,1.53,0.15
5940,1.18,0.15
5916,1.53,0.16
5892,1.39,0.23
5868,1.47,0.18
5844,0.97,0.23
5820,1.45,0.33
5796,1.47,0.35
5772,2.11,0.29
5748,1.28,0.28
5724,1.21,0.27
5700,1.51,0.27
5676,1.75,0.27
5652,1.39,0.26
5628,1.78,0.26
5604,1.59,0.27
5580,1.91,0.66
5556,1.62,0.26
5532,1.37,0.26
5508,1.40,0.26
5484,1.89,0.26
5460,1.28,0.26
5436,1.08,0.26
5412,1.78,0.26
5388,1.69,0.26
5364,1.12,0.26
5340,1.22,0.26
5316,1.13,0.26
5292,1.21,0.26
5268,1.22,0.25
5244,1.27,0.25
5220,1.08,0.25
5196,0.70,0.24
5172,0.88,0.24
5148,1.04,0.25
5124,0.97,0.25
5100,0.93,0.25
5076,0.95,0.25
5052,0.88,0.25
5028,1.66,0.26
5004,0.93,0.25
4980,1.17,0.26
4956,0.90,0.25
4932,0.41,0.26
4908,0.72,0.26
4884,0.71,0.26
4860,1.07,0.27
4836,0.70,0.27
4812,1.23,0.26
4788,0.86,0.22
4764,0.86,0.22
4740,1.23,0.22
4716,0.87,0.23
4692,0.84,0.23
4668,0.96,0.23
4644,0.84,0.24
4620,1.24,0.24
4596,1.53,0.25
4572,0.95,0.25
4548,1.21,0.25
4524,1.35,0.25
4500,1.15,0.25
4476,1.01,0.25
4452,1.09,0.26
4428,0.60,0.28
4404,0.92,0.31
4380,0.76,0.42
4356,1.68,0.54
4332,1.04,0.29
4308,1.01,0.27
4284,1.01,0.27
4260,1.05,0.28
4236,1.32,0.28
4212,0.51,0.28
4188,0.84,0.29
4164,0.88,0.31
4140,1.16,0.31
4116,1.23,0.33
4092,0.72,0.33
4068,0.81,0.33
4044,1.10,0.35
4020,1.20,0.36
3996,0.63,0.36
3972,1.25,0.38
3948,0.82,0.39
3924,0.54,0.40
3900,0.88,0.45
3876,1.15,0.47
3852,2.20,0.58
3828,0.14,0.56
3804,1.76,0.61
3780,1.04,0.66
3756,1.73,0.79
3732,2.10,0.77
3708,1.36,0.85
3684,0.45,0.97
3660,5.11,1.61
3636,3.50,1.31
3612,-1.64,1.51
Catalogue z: 0.35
